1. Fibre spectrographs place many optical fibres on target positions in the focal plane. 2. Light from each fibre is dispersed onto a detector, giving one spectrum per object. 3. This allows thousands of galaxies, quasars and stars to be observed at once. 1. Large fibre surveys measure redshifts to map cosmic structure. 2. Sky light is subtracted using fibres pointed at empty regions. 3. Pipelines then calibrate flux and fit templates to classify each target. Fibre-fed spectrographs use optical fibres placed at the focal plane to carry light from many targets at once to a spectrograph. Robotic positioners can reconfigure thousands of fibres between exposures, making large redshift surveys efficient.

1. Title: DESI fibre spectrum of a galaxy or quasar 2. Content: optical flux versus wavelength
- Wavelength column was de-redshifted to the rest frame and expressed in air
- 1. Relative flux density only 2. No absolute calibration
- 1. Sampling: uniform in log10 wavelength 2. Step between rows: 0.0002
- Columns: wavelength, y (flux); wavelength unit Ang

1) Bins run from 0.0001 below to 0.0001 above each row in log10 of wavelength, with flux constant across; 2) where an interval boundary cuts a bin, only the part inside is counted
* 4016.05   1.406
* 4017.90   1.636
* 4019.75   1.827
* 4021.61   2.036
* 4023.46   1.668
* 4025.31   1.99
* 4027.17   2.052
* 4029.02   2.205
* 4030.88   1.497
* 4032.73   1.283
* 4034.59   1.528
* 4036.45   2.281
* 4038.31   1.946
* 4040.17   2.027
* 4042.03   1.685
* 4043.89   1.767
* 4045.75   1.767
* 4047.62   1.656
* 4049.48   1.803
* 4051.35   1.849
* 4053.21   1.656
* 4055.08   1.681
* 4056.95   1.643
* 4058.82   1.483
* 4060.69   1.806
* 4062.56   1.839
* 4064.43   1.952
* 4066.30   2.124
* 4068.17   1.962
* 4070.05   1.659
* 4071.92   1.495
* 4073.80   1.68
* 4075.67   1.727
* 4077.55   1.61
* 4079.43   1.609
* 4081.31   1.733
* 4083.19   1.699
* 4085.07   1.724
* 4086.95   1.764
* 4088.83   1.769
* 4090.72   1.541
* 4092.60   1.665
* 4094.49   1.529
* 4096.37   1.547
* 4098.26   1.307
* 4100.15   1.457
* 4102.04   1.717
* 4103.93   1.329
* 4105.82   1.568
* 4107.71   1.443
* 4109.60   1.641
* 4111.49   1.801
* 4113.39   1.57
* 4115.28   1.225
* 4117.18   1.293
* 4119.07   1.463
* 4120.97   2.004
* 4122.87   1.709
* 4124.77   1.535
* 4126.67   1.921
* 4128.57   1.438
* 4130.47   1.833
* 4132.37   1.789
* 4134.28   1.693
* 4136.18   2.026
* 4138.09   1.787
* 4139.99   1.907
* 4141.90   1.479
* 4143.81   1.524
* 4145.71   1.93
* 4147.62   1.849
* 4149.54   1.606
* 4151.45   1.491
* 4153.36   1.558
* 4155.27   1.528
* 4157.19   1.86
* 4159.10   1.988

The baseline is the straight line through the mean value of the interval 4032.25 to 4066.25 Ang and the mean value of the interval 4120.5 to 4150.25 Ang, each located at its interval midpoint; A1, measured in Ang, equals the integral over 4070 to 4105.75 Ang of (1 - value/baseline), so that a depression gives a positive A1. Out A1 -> 3.2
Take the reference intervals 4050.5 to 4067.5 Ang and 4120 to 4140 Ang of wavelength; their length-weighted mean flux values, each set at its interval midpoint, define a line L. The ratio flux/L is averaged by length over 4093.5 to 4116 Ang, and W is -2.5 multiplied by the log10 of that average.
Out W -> 0.18 mag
